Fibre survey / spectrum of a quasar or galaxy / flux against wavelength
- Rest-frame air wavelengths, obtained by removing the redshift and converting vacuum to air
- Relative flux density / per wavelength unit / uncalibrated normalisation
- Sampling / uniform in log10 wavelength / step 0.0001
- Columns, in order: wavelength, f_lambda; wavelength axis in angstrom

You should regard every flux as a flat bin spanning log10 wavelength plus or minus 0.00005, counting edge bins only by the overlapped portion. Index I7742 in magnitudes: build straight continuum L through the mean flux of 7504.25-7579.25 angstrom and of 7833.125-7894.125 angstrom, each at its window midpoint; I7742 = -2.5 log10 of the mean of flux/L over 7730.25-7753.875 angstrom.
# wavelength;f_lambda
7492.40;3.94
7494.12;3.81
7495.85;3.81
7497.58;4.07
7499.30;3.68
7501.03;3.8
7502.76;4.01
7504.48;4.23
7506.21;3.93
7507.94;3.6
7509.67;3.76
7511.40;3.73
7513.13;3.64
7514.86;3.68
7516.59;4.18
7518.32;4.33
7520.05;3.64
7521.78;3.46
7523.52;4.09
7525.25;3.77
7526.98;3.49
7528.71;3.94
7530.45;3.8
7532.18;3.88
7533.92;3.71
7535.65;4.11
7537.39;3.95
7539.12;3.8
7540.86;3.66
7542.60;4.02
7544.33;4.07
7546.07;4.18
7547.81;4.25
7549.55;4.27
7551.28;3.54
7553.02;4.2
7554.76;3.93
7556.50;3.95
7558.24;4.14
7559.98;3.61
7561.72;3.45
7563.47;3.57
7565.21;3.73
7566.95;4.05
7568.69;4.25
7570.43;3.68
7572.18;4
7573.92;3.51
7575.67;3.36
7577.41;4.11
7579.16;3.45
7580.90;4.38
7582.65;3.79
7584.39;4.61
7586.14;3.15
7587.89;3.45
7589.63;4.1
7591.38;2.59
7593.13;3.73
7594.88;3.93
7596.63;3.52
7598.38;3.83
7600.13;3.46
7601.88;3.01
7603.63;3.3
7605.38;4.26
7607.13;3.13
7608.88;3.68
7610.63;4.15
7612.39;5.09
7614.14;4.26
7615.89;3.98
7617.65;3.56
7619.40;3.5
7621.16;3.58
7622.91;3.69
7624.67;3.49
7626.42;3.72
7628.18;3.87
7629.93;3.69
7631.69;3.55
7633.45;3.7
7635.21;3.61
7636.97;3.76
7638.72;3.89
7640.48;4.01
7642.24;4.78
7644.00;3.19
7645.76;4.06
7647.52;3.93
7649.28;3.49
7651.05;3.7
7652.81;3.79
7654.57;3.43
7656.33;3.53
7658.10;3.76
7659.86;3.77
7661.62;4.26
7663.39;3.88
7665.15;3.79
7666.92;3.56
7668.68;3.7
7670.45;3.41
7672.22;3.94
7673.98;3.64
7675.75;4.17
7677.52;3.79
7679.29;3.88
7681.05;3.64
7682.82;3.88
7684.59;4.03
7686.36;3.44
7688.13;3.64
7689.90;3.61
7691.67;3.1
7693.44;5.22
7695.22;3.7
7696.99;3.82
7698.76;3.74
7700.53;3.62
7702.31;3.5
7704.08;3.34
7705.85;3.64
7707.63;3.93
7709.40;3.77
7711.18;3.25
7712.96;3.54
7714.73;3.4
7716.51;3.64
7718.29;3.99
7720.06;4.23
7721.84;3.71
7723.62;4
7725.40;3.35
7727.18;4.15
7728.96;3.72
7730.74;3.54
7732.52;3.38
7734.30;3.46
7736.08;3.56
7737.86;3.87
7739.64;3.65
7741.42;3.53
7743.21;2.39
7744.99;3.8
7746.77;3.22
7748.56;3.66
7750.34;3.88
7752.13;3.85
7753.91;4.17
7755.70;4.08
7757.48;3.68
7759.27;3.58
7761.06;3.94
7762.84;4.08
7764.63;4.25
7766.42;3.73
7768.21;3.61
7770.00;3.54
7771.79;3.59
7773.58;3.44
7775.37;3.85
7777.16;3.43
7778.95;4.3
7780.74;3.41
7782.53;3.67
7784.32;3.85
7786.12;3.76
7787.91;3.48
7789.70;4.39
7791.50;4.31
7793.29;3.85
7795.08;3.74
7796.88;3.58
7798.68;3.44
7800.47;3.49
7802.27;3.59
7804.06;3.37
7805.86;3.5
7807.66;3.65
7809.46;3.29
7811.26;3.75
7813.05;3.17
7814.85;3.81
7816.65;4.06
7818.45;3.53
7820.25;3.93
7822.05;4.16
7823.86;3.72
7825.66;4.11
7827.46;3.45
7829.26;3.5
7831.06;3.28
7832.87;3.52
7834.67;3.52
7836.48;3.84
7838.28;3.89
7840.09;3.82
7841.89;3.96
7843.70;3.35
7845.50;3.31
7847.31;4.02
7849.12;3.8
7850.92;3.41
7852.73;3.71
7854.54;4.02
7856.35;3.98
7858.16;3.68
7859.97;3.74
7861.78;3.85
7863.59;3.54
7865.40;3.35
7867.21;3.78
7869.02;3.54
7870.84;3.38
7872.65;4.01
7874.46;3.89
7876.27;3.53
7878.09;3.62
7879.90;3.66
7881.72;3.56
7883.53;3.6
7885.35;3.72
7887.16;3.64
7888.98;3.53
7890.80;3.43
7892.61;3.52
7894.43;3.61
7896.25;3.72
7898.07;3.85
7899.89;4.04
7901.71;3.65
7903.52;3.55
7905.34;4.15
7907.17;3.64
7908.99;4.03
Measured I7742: 0.06 mag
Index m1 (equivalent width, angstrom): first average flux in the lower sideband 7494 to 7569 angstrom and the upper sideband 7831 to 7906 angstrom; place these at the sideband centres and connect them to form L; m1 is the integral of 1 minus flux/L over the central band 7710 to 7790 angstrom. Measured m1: 1.16 angstrom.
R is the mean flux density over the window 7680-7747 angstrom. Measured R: 3.66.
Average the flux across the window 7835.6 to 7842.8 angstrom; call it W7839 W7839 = 3.88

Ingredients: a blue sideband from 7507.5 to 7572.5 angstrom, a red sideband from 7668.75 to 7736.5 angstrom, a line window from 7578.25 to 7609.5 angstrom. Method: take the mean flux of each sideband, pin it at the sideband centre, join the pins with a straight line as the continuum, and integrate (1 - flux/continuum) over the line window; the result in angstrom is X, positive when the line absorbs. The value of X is 1.6 angstrom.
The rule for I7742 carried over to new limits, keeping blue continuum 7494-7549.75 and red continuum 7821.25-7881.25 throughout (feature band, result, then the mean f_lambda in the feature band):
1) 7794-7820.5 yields 0.04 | 3.59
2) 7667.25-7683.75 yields 0.01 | 3.78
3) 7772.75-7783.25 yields 0.01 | 3.69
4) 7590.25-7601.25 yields 0.10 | 3.51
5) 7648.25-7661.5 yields 0.04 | 3.68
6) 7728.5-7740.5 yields 0.05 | 3.59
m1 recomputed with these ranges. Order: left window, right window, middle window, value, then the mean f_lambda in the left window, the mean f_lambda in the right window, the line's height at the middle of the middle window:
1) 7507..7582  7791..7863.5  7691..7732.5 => 0.30 angstrom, 3.86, 3.69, 3.76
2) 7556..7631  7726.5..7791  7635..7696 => -1.12 angstrom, 3.75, 3.71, 3.73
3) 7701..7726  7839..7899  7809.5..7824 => -0.28 angstrom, 3.67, 3.67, 3.67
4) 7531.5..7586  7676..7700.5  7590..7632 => 1.80 angstrom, 3.9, 3.81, 3.86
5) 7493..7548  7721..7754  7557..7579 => 0.21 angstrom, 3.87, 3.61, 3.82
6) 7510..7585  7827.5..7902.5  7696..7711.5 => 0.56 angstrom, 3.88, 3.66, 3.77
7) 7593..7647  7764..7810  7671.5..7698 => -0.62 angstrom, 3.78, 3.7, 3.74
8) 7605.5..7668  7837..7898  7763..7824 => -0.03 angstrom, 3.8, 3.68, 3.72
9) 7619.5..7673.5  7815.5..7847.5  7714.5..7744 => 0.80 angstrom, 3.75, 3.71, 3.73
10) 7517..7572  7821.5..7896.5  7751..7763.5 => -0.55 angstrom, 3.89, 3.67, 3.74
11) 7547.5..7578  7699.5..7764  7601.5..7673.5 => 0.08 angstrom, 3.86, 3.67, 3.78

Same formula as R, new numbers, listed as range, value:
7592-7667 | 3.76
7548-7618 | 3.8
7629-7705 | 3.77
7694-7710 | 3.7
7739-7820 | 3.69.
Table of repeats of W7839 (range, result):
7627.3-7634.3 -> 3.7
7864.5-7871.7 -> 3.51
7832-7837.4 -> 3.63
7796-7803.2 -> 3.53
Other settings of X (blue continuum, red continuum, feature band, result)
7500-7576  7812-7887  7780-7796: -0.46 angstrom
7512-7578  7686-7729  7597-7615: 0.02 angstrom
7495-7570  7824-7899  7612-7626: -0.08 angstrom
